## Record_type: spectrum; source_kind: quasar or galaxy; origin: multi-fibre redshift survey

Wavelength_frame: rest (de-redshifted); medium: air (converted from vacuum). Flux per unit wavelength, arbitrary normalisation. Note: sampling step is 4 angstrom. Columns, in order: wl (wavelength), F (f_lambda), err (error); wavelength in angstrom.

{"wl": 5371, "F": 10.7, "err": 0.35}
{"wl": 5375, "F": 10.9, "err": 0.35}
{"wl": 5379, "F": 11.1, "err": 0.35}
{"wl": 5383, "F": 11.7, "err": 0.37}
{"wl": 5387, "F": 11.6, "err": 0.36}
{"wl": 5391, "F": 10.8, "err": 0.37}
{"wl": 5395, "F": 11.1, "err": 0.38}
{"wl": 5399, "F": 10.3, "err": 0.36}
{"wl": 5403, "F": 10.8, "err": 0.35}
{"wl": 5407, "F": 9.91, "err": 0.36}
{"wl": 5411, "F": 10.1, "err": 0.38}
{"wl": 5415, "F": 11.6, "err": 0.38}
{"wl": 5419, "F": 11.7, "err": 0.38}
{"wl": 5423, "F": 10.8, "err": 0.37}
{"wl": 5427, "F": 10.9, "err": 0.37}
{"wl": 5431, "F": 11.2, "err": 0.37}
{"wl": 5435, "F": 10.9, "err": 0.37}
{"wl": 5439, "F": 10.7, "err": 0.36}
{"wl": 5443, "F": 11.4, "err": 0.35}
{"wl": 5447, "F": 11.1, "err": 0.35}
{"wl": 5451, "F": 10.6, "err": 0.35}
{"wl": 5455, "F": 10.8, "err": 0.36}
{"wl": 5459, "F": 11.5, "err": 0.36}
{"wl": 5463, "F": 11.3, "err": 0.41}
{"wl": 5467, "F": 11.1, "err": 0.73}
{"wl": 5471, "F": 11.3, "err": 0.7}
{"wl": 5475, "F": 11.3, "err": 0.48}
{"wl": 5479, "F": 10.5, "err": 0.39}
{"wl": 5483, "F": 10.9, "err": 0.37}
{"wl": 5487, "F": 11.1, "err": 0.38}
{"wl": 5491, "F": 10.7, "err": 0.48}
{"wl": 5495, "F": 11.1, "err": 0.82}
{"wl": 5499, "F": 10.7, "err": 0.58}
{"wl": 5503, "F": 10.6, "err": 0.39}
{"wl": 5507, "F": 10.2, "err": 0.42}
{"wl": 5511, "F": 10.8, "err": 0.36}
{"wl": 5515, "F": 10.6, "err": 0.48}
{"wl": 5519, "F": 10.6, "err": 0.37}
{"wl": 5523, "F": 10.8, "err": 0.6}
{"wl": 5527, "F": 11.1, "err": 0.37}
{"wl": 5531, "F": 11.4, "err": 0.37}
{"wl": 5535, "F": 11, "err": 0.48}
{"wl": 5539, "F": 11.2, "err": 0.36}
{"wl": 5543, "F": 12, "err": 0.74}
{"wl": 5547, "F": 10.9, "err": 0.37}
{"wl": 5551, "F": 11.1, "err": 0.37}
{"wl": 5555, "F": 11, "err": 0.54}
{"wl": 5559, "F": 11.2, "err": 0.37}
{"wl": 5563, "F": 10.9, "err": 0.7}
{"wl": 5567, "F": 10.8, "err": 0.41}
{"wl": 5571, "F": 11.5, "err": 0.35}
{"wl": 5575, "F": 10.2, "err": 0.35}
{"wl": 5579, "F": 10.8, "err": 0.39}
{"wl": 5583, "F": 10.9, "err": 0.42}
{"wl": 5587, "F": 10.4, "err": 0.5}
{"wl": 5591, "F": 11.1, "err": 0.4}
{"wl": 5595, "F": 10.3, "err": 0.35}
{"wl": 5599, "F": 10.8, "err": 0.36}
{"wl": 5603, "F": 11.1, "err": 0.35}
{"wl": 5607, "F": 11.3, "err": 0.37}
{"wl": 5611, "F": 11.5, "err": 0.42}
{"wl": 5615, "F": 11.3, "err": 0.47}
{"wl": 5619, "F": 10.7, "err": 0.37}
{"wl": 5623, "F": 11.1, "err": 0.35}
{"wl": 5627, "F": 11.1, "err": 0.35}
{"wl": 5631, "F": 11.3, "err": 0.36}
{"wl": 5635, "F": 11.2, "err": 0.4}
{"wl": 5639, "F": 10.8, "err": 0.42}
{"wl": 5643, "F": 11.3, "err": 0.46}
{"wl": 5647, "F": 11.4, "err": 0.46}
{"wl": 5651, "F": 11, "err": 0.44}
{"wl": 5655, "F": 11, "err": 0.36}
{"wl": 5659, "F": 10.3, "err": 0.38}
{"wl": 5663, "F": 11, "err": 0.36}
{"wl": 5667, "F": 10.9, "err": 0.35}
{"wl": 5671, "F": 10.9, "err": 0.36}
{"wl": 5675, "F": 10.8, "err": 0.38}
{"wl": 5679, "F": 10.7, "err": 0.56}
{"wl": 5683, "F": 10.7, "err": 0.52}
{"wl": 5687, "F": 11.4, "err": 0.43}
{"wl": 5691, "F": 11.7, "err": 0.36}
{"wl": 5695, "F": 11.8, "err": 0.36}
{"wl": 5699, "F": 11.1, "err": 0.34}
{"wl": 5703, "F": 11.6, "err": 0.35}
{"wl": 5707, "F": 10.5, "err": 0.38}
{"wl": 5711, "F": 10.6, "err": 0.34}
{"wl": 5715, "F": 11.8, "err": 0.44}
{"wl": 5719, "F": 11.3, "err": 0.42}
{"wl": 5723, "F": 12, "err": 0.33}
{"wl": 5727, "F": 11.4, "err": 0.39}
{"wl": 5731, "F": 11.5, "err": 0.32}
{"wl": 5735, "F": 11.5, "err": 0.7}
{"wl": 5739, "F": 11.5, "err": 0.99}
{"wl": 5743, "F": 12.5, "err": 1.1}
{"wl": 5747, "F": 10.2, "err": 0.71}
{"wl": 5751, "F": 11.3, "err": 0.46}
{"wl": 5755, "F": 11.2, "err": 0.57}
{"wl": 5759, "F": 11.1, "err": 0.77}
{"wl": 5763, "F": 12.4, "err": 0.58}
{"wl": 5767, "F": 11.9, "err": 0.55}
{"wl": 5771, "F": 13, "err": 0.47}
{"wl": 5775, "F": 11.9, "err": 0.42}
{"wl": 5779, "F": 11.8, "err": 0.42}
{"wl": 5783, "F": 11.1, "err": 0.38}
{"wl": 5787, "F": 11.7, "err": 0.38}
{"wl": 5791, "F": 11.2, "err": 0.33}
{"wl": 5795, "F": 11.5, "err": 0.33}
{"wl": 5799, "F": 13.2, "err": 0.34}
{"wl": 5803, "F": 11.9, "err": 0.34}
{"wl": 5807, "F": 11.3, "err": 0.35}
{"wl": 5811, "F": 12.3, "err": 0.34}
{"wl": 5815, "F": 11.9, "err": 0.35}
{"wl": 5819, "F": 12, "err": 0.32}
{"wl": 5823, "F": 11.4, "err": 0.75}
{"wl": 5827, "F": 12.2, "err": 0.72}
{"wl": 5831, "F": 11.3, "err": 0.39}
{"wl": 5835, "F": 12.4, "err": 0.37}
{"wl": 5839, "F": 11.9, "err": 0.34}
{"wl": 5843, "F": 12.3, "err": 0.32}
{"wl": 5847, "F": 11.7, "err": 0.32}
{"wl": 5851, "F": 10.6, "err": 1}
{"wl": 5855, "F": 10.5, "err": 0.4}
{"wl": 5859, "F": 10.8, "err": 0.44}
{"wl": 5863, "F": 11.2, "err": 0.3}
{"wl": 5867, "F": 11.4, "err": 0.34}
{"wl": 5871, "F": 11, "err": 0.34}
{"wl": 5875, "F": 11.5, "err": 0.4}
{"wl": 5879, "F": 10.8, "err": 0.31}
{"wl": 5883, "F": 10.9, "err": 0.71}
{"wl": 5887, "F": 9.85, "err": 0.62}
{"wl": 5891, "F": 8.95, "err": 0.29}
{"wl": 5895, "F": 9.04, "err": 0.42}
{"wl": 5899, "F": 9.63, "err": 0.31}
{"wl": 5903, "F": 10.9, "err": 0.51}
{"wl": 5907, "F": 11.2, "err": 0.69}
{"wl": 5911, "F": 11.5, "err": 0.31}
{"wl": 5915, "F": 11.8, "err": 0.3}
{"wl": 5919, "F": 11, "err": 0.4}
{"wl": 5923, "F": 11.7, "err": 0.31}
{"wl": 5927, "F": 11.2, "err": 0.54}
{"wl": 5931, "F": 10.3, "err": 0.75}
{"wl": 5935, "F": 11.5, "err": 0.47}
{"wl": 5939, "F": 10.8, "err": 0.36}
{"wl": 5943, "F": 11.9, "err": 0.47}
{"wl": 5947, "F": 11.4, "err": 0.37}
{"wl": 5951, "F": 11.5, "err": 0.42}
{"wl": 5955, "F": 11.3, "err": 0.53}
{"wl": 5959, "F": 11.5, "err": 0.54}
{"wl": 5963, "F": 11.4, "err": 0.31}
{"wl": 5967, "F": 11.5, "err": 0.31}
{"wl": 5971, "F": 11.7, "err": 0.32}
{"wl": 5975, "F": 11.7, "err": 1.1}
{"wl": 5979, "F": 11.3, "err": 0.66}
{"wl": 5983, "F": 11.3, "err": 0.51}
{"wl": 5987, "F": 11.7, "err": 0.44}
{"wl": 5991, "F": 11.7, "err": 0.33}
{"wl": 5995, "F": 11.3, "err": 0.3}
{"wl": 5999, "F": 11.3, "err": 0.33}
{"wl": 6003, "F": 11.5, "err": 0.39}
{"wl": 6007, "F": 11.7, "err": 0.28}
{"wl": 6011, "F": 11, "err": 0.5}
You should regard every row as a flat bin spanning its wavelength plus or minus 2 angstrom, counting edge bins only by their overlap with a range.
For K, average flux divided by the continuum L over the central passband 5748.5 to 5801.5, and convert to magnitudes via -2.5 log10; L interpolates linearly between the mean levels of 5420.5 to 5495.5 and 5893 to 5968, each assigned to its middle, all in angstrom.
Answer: -0.067 mag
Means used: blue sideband 11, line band 11.8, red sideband 11.1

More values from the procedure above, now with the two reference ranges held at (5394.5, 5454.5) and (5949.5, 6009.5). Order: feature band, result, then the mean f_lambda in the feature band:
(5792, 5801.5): -0.085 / 12.2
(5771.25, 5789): -0.047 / 11.8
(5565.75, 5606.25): 0.024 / 10.8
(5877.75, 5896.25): 0.151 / 9.91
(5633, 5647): -0.003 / 11.1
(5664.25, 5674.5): 0.025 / 10.9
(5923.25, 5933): 0.050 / 10.9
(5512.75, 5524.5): 0.031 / 10.7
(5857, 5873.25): 0.025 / 11.1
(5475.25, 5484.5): 0.013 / 10.8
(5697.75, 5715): 0.014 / 11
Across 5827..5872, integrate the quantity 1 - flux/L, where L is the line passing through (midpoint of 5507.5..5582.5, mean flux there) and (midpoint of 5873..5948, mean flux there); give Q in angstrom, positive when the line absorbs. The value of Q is -2.3 angstrom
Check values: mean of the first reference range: 11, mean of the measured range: 11.4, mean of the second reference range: 10.8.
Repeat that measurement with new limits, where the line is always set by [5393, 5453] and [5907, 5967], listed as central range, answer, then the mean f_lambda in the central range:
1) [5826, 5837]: -0.7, 11.9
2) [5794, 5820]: -1.9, 12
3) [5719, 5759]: -1.0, 11.4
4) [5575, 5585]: 0.3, 10.7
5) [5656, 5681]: 0.7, 10.8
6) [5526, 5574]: -0.7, 11.2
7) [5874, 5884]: 0.2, 11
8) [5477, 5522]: 1.0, 10.7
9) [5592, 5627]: 0.1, 11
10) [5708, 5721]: 0.0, 11.2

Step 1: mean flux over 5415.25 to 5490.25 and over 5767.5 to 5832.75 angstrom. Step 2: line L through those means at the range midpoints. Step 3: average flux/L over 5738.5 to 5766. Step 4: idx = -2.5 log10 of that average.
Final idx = 0.03 mag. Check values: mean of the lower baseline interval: 11.1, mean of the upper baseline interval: 11.9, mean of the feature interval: 11.5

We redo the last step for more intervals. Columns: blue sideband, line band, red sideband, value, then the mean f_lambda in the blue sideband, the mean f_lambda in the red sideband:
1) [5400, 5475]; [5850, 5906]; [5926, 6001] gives 0.08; 11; 11.4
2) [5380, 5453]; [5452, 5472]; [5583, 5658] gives -0.02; 11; 11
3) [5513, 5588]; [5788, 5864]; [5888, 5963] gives -0.07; 11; 10.9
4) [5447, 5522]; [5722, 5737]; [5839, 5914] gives -0.07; 10.9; 10.8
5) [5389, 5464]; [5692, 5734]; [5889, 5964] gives -0.04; 10.9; 11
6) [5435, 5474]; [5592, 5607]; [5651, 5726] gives 0.03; 11.1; 11.1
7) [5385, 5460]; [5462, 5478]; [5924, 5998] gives -0.02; 10.9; 11.4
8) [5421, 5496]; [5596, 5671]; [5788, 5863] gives 0.03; 11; 11.7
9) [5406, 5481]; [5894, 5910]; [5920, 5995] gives 0.10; 11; 11.4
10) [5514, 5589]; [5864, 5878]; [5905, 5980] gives 0.00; 11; 11.4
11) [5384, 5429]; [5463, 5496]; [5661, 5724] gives -0.01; 10.9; 11.2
